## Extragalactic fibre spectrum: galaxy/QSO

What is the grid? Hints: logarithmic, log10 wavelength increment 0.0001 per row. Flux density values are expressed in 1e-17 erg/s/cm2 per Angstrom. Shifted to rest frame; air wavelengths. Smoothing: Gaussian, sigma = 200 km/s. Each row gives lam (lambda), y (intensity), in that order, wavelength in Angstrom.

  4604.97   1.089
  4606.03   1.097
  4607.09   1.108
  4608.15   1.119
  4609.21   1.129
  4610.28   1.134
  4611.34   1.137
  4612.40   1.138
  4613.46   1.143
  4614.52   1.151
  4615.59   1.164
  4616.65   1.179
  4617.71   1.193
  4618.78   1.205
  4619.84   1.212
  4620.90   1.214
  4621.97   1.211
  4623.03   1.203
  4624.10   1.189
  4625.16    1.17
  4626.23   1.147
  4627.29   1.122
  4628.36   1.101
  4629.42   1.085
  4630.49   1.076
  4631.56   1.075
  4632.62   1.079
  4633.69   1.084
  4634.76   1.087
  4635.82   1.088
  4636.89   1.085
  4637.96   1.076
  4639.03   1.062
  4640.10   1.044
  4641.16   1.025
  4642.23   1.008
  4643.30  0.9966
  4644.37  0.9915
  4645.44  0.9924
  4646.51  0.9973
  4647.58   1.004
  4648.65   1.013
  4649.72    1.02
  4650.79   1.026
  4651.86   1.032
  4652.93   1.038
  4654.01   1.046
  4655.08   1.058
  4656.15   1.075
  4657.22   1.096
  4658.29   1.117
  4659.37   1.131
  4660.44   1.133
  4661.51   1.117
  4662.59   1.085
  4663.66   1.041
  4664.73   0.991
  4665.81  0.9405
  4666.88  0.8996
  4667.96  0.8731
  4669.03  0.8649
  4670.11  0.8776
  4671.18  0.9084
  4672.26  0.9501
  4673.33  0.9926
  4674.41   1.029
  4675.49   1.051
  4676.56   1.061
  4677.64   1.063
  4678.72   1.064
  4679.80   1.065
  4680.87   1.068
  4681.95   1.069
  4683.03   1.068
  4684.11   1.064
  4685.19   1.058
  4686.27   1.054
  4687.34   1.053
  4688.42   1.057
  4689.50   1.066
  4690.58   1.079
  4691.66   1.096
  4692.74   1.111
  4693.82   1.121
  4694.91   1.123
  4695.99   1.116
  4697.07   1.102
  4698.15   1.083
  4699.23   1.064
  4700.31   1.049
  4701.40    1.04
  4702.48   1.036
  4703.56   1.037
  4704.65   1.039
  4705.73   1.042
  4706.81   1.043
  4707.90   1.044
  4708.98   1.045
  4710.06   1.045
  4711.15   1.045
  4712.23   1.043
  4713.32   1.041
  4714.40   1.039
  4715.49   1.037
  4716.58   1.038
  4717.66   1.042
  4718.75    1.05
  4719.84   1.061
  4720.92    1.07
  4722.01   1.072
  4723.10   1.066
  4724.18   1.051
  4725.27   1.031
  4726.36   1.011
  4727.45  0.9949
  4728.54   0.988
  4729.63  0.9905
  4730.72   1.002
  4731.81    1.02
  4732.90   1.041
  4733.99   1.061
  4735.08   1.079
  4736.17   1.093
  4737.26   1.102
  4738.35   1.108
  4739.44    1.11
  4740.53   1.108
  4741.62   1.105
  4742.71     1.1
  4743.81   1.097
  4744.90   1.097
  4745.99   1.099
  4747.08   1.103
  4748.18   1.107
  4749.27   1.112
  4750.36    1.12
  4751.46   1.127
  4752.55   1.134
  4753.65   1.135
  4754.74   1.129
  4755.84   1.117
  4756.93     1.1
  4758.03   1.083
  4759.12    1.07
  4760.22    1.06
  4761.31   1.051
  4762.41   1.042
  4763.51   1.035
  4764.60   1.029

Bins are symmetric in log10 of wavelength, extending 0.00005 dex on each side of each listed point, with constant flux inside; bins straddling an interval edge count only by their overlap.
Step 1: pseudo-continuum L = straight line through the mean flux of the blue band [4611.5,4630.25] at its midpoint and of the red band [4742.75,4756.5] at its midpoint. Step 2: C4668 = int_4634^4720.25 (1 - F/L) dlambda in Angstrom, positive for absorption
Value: 7.54 Angstrom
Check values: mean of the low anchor 1.16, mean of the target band 1.04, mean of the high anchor 1.11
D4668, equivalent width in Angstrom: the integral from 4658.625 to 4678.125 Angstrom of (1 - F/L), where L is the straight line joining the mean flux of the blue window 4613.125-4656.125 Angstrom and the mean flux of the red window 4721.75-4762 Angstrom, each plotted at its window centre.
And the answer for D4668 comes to 1.5 Angstrom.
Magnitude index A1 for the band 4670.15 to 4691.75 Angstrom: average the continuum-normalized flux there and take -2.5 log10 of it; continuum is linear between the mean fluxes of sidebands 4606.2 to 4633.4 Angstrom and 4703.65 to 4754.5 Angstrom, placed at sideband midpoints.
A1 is 0.06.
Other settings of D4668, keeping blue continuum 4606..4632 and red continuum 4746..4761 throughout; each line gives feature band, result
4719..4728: 0.6 Angstrom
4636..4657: 2.0 Angstrom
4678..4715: 2.0 Angstrom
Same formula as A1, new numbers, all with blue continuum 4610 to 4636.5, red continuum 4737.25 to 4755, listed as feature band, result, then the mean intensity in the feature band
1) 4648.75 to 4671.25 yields 0.12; 1.02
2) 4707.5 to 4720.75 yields 0.07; 1.05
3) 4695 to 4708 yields 0.06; 1.06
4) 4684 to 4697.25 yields 0.04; 1.08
